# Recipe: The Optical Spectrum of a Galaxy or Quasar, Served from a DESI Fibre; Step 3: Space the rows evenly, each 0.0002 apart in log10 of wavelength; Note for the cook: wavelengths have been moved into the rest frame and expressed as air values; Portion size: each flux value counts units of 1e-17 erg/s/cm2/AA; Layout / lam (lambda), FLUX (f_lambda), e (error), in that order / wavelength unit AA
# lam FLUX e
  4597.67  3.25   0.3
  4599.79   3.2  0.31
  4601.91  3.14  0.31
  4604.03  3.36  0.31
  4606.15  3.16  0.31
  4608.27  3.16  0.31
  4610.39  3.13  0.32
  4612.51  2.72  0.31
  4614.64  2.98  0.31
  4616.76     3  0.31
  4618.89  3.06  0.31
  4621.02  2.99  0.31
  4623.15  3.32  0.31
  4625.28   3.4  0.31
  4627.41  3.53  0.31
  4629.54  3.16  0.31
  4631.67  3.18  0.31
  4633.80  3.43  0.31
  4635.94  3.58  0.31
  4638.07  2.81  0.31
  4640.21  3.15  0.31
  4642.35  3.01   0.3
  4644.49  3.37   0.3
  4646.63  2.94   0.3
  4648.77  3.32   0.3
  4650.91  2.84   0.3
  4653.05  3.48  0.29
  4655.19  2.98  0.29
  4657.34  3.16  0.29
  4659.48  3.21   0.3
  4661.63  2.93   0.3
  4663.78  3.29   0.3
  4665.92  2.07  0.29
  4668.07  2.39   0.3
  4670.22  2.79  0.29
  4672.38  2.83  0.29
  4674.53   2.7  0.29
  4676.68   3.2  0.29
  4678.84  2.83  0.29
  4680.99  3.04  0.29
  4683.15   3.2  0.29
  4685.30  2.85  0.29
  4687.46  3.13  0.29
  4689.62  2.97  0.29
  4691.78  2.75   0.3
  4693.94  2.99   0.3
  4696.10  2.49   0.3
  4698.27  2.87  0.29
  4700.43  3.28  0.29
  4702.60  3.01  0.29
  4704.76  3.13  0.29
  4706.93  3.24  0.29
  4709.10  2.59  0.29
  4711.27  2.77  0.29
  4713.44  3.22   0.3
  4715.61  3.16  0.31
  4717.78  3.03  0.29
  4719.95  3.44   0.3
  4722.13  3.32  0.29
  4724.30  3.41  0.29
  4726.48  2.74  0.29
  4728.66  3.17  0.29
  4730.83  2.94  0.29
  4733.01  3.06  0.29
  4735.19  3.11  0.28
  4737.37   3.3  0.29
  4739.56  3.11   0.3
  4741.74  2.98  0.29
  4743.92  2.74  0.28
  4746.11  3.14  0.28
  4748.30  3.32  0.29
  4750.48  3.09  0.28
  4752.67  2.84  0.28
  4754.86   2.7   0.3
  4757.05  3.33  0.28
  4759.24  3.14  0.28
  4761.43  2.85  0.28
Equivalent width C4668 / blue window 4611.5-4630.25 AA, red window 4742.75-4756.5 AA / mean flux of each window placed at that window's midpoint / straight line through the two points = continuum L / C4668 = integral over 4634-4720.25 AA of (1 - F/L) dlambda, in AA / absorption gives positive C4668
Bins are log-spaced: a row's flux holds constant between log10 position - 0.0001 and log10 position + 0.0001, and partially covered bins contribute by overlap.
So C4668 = 1.8 AA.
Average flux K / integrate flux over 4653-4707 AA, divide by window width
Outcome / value 2.94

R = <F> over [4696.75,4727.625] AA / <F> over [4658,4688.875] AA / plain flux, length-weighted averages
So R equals 1.1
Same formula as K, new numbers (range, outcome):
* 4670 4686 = 2.94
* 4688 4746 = 3.03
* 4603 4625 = 3.1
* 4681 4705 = 2.97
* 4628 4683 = 3.03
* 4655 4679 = 2.86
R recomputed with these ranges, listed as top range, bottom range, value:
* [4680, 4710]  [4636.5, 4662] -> 0.95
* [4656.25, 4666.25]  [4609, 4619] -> 1.01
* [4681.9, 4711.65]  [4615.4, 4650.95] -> 0.93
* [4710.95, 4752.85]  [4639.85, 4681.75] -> 1.04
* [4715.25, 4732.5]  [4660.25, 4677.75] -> 1.13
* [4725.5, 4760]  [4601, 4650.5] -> 0.96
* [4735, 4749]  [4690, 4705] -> 1.06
